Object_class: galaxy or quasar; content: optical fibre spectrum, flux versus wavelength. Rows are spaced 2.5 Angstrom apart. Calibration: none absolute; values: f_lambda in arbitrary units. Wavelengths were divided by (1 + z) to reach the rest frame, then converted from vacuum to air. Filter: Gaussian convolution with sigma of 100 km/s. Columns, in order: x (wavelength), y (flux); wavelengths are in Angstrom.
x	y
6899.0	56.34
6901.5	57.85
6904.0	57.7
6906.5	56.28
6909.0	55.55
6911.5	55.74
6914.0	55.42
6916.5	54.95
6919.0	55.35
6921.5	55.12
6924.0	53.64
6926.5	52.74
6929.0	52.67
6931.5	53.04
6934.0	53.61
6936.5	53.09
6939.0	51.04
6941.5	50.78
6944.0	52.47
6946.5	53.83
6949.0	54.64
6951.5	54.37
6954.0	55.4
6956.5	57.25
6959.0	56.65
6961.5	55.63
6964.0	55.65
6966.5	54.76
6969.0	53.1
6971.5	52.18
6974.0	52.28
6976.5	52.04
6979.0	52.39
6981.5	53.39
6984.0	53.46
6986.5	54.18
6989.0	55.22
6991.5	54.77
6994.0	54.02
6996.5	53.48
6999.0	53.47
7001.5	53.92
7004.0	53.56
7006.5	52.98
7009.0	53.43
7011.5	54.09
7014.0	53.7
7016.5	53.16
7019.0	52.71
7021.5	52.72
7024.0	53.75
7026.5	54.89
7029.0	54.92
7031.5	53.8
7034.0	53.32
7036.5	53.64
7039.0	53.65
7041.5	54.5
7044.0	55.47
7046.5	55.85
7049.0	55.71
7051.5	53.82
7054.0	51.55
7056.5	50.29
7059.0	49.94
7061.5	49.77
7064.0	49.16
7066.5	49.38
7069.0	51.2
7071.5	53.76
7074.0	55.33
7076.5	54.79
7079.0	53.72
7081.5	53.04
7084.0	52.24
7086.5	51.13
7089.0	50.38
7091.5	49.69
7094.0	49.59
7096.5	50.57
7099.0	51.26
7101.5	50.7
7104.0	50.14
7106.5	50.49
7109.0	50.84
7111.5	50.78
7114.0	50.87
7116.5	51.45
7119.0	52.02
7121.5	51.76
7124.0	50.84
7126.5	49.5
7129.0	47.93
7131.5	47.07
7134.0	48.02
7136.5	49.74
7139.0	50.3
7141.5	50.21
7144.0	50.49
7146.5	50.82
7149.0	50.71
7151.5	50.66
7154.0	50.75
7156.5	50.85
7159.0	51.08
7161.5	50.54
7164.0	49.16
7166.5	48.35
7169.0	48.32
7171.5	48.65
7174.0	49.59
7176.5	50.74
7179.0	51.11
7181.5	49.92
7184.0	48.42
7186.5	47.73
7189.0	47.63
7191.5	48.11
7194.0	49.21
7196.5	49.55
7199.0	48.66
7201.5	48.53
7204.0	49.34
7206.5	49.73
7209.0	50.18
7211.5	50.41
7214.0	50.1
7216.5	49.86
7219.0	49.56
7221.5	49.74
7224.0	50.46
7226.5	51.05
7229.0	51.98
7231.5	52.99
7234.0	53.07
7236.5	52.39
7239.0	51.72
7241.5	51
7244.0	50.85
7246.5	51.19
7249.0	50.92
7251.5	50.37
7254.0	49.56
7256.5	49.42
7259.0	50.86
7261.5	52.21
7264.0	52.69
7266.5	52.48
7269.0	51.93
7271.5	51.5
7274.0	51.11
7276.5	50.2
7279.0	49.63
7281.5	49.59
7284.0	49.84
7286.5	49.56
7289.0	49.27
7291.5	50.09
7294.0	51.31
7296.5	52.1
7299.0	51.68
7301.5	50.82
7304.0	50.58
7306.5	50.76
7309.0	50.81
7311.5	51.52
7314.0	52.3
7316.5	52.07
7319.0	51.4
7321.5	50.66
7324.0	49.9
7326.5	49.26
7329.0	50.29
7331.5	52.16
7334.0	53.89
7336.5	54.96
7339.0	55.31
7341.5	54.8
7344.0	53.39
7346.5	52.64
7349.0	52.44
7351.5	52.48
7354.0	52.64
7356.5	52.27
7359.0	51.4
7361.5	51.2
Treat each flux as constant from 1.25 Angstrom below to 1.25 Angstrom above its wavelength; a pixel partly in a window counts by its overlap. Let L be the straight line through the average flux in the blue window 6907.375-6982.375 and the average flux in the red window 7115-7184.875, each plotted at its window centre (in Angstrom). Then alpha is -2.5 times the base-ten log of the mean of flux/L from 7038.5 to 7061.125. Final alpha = -0.03 mag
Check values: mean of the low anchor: 54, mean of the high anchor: 50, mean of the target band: 53.3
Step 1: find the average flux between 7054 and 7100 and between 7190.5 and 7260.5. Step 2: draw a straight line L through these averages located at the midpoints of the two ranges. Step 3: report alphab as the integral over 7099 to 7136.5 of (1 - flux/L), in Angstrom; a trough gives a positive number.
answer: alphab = 0.7 Angstrom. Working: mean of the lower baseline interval 51.4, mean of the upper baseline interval 50.4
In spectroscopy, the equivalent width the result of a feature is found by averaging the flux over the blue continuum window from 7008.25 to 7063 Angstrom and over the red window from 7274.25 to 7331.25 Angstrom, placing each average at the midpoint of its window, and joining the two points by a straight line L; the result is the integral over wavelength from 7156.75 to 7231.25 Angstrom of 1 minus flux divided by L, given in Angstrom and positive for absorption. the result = 3.1 Angstrom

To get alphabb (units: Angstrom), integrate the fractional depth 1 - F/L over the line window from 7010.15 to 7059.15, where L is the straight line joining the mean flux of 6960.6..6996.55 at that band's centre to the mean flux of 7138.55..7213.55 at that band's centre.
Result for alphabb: -0.99 Angstrom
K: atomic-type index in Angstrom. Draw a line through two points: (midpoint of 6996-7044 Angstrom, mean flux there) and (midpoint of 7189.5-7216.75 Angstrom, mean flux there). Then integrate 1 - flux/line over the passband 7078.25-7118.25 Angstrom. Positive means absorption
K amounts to 0.6 Angstrom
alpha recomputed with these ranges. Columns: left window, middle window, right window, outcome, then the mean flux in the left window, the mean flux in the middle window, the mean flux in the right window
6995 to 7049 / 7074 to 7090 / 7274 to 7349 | 0.01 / 53.9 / 52.8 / 51.4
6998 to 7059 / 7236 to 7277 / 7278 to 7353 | 0.02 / 53.6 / 51.2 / 51.5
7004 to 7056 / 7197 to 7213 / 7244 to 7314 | 0.05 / 53.8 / 49.5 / 50.8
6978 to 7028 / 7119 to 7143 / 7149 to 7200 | 0.02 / 53.7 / 49.6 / 49.5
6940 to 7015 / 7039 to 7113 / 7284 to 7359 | 0.03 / 53.9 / 51.9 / 51.7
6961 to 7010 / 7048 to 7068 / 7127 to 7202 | 0.02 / 53.7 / 51.1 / 49.4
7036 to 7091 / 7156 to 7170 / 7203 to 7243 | 0.04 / 52.6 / 49.7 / 50.9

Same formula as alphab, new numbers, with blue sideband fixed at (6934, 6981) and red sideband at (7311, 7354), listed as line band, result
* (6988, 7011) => -0.12 Angstrom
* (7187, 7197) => 0.83 Angstrom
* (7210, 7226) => 0.82 Angstrom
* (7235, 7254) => 0.56 Angstrom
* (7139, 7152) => 0.61 Angstrom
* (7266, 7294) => 1.11 Angstrom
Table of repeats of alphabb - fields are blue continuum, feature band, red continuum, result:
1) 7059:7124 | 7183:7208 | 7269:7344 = 1.3 Angstrom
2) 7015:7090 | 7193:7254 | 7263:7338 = 1.4 Angstrom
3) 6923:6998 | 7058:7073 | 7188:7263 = 0.5 Angstrom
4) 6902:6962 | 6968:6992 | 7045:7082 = 0.2 Angstrom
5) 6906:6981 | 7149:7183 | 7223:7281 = 1.3 Angstrom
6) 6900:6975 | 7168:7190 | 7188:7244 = 0.7 Angstrom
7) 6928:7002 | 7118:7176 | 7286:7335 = 2.7 Angstrom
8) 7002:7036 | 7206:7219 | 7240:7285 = 0.4 Angstrom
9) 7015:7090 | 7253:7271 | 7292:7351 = 0.3 Angstrom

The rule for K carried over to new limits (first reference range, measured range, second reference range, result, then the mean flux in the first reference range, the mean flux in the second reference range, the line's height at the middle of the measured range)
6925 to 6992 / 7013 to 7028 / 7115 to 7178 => -0.3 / 53.7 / 50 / 52.5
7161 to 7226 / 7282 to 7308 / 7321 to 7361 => 0.5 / 49.4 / 52.4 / 51.5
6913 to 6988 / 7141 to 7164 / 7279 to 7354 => 0.9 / 53.8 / 51.6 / 52.6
